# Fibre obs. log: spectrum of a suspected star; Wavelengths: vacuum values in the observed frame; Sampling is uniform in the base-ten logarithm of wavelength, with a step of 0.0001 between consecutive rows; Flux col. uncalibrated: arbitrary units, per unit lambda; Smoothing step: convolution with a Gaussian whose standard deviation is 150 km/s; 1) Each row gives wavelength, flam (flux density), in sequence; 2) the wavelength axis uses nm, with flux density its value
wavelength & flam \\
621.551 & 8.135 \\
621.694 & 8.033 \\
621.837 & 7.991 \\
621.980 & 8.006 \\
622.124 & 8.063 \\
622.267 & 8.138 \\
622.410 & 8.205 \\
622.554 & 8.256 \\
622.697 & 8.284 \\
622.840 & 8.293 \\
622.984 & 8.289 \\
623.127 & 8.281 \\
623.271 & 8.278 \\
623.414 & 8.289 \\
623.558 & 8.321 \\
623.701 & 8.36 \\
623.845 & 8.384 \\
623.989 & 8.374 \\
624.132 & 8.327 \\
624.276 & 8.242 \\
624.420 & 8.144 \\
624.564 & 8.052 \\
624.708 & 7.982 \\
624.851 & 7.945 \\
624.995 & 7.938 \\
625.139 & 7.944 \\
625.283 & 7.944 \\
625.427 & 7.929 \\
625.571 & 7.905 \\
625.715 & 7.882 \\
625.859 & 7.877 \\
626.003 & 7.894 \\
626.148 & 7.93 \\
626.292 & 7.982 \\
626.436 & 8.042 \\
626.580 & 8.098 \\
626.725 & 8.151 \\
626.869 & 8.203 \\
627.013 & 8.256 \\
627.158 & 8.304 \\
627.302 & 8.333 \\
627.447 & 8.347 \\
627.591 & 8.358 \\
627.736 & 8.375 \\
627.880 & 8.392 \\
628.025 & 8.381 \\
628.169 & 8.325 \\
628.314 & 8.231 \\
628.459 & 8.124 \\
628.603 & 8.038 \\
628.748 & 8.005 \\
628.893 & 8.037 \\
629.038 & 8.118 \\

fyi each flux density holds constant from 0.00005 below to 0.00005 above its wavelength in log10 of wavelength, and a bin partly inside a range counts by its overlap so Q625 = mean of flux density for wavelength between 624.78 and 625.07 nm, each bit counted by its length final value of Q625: 7.94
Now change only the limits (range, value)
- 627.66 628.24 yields 8.37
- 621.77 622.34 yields 8.05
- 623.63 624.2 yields 8.36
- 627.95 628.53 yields 8.26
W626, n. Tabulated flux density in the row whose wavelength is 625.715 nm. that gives 7.882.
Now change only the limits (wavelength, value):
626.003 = 7.894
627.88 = 8.392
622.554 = 8.256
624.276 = 8.242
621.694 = 8.033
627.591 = 8.358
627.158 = 8.304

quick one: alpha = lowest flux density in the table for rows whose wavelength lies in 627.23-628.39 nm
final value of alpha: 8.231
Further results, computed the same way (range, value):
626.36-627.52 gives 8.042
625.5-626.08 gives 7.877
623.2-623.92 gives 8.278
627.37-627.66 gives 8.347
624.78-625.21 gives 7.938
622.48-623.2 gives 8.256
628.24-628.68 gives 8.038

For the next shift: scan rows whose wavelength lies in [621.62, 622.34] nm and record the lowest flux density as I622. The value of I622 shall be 7.991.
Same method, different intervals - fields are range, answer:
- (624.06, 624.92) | 7.945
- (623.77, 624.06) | 8.374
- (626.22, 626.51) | 7.982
